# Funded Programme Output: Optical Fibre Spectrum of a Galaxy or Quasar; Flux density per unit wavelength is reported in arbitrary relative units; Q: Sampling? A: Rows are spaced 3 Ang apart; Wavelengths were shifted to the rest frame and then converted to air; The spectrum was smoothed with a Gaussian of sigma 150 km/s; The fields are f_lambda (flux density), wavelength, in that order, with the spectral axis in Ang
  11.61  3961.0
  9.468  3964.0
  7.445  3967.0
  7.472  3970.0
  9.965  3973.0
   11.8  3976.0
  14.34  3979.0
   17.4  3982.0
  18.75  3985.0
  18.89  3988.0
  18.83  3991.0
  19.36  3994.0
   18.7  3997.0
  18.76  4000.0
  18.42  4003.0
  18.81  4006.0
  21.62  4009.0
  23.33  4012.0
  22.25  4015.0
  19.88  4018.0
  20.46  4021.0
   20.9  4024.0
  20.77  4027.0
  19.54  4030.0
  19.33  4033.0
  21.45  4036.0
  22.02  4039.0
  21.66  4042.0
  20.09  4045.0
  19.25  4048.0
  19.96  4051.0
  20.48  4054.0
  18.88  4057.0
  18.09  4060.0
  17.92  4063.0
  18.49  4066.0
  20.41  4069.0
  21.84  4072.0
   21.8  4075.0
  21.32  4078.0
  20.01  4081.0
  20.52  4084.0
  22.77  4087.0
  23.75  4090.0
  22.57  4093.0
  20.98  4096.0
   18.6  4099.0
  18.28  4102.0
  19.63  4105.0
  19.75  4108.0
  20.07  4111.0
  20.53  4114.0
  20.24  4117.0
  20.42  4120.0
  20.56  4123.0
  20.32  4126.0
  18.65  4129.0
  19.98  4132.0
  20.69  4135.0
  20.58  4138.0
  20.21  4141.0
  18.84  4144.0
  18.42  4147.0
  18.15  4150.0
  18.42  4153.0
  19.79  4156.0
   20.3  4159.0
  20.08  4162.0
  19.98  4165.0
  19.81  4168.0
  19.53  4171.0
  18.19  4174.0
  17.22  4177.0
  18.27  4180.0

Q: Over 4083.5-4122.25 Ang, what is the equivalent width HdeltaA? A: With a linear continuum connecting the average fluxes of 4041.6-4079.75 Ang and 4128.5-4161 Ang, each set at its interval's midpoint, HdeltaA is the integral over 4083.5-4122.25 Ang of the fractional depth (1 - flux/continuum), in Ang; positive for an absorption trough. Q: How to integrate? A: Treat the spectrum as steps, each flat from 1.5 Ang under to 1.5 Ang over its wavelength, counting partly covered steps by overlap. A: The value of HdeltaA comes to -1.76 Ang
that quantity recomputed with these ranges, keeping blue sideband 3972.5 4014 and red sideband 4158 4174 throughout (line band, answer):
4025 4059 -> -3.26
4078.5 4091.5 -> -1.91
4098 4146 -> -1.27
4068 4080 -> -1.58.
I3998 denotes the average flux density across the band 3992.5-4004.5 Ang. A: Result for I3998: 18.8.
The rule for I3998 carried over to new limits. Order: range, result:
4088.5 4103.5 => 20.8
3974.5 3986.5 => 15.6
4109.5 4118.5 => 20.3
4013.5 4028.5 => 20.9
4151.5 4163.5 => 19.6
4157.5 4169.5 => 20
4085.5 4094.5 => 23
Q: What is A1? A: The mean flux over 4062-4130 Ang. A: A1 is 20.4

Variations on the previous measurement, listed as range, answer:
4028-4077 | 20.1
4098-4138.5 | 19.9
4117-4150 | 19.8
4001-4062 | 20.3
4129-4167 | 19.6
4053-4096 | 20.6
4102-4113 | 19.6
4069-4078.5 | 21.5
